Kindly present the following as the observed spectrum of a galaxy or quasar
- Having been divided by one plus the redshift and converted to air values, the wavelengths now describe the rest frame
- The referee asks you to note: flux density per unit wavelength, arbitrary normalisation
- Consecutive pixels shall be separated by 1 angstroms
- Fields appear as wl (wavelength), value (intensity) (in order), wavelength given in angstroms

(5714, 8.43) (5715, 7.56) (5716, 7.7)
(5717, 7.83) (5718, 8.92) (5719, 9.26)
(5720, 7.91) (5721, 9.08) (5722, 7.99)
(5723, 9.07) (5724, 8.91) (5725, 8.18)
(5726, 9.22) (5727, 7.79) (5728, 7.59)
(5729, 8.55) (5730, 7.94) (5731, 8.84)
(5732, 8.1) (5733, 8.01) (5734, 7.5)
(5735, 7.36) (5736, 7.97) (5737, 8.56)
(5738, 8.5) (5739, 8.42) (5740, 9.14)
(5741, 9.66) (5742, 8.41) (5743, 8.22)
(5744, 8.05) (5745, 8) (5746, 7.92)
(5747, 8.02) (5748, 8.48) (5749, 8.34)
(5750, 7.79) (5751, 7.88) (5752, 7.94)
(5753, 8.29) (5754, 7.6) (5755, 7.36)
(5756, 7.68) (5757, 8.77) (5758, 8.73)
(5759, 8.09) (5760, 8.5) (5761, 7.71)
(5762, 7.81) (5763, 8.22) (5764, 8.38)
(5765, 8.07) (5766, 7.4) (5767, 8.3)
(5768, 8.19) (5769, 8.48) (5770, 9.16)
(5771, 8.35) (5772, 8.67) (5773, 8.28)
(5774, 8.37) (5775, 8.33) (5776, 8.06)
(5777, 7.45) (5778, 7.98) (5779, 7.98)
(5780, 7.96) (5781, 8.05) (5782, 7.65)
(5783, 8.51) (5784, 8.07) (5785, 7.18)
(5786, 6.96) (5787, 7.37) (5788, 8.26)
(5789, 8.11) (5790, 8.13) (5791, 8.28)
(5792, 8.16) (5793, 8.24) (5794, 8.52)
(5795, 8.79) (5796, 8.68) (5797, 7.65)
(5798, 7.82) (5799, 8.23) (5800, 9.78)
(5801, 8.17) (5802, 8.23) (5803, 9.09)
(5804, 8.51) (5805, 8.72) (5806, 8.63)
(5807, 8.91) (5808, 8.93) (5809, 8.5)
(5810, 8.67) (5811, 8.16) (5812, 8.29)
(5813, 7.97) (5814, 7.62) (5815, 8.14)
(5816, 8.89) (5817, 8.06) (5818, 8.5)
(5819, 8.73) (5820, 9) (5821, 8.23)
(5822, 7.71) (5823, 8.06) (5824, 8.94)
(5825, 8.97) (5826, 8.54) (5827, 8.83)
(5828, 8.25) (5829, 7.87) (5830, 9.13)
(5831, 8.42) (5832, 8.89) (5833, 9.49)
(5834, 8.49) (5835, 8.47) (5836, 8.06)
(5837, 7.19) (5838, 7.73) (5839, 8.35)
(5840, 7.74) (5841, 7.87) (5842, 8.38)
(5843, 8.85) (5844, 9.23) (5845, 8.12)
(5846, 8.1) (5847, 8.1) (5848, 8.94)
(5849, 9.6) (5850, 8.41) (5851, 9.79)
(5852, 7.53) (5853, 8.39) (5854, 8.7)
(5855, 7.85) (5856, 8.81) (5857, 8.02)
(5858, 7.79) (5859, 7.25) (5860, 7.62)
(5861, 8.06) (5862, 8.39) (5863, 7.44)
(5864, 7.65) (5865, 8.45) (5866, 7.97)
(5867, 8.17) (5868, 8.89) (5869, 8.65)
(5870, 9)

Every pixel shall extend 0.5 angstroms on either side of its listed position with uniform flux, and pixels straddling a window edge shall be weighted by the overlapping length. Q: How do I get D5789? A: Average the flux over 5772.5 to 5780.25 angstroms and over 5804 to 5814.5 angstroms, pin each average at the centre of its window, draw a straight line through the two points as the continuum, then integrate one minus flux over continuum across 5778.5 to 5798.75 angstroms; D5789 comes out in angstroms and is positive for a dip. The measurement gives 0.4 angstroms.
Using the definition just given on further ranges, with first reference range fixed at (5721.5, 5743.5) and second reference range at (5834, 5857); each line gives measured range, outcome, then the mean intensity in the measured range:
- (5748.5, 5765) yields 0.6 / 8.07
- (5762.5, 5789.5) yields 1.0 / 8.07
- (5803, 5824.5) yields -0.2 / 8.45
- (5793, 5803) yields -0.1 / 8.45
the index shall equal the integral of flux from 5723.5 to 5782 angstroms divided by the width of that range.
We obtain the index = 8.19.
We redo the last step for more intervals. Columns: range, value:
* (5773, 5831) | 8.3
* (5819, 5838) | 8.46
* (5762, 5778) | 8.23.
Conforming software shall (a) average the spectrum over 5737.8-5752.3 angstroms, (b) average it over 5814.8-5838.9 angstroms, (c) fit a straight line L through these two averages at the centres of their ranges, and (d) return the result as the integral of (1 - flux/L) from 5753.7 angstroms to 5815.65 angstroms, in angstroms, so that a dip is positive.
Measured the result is 1.2 angstroms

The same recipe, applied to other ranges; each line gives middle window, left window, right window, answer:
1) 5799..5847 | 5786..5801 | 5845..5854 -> -0.2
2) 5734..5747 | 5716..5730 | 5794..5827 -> 0.2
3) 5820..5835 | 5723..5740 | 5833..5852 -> -0.3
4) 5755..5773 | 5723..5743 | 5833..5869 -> 0.2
